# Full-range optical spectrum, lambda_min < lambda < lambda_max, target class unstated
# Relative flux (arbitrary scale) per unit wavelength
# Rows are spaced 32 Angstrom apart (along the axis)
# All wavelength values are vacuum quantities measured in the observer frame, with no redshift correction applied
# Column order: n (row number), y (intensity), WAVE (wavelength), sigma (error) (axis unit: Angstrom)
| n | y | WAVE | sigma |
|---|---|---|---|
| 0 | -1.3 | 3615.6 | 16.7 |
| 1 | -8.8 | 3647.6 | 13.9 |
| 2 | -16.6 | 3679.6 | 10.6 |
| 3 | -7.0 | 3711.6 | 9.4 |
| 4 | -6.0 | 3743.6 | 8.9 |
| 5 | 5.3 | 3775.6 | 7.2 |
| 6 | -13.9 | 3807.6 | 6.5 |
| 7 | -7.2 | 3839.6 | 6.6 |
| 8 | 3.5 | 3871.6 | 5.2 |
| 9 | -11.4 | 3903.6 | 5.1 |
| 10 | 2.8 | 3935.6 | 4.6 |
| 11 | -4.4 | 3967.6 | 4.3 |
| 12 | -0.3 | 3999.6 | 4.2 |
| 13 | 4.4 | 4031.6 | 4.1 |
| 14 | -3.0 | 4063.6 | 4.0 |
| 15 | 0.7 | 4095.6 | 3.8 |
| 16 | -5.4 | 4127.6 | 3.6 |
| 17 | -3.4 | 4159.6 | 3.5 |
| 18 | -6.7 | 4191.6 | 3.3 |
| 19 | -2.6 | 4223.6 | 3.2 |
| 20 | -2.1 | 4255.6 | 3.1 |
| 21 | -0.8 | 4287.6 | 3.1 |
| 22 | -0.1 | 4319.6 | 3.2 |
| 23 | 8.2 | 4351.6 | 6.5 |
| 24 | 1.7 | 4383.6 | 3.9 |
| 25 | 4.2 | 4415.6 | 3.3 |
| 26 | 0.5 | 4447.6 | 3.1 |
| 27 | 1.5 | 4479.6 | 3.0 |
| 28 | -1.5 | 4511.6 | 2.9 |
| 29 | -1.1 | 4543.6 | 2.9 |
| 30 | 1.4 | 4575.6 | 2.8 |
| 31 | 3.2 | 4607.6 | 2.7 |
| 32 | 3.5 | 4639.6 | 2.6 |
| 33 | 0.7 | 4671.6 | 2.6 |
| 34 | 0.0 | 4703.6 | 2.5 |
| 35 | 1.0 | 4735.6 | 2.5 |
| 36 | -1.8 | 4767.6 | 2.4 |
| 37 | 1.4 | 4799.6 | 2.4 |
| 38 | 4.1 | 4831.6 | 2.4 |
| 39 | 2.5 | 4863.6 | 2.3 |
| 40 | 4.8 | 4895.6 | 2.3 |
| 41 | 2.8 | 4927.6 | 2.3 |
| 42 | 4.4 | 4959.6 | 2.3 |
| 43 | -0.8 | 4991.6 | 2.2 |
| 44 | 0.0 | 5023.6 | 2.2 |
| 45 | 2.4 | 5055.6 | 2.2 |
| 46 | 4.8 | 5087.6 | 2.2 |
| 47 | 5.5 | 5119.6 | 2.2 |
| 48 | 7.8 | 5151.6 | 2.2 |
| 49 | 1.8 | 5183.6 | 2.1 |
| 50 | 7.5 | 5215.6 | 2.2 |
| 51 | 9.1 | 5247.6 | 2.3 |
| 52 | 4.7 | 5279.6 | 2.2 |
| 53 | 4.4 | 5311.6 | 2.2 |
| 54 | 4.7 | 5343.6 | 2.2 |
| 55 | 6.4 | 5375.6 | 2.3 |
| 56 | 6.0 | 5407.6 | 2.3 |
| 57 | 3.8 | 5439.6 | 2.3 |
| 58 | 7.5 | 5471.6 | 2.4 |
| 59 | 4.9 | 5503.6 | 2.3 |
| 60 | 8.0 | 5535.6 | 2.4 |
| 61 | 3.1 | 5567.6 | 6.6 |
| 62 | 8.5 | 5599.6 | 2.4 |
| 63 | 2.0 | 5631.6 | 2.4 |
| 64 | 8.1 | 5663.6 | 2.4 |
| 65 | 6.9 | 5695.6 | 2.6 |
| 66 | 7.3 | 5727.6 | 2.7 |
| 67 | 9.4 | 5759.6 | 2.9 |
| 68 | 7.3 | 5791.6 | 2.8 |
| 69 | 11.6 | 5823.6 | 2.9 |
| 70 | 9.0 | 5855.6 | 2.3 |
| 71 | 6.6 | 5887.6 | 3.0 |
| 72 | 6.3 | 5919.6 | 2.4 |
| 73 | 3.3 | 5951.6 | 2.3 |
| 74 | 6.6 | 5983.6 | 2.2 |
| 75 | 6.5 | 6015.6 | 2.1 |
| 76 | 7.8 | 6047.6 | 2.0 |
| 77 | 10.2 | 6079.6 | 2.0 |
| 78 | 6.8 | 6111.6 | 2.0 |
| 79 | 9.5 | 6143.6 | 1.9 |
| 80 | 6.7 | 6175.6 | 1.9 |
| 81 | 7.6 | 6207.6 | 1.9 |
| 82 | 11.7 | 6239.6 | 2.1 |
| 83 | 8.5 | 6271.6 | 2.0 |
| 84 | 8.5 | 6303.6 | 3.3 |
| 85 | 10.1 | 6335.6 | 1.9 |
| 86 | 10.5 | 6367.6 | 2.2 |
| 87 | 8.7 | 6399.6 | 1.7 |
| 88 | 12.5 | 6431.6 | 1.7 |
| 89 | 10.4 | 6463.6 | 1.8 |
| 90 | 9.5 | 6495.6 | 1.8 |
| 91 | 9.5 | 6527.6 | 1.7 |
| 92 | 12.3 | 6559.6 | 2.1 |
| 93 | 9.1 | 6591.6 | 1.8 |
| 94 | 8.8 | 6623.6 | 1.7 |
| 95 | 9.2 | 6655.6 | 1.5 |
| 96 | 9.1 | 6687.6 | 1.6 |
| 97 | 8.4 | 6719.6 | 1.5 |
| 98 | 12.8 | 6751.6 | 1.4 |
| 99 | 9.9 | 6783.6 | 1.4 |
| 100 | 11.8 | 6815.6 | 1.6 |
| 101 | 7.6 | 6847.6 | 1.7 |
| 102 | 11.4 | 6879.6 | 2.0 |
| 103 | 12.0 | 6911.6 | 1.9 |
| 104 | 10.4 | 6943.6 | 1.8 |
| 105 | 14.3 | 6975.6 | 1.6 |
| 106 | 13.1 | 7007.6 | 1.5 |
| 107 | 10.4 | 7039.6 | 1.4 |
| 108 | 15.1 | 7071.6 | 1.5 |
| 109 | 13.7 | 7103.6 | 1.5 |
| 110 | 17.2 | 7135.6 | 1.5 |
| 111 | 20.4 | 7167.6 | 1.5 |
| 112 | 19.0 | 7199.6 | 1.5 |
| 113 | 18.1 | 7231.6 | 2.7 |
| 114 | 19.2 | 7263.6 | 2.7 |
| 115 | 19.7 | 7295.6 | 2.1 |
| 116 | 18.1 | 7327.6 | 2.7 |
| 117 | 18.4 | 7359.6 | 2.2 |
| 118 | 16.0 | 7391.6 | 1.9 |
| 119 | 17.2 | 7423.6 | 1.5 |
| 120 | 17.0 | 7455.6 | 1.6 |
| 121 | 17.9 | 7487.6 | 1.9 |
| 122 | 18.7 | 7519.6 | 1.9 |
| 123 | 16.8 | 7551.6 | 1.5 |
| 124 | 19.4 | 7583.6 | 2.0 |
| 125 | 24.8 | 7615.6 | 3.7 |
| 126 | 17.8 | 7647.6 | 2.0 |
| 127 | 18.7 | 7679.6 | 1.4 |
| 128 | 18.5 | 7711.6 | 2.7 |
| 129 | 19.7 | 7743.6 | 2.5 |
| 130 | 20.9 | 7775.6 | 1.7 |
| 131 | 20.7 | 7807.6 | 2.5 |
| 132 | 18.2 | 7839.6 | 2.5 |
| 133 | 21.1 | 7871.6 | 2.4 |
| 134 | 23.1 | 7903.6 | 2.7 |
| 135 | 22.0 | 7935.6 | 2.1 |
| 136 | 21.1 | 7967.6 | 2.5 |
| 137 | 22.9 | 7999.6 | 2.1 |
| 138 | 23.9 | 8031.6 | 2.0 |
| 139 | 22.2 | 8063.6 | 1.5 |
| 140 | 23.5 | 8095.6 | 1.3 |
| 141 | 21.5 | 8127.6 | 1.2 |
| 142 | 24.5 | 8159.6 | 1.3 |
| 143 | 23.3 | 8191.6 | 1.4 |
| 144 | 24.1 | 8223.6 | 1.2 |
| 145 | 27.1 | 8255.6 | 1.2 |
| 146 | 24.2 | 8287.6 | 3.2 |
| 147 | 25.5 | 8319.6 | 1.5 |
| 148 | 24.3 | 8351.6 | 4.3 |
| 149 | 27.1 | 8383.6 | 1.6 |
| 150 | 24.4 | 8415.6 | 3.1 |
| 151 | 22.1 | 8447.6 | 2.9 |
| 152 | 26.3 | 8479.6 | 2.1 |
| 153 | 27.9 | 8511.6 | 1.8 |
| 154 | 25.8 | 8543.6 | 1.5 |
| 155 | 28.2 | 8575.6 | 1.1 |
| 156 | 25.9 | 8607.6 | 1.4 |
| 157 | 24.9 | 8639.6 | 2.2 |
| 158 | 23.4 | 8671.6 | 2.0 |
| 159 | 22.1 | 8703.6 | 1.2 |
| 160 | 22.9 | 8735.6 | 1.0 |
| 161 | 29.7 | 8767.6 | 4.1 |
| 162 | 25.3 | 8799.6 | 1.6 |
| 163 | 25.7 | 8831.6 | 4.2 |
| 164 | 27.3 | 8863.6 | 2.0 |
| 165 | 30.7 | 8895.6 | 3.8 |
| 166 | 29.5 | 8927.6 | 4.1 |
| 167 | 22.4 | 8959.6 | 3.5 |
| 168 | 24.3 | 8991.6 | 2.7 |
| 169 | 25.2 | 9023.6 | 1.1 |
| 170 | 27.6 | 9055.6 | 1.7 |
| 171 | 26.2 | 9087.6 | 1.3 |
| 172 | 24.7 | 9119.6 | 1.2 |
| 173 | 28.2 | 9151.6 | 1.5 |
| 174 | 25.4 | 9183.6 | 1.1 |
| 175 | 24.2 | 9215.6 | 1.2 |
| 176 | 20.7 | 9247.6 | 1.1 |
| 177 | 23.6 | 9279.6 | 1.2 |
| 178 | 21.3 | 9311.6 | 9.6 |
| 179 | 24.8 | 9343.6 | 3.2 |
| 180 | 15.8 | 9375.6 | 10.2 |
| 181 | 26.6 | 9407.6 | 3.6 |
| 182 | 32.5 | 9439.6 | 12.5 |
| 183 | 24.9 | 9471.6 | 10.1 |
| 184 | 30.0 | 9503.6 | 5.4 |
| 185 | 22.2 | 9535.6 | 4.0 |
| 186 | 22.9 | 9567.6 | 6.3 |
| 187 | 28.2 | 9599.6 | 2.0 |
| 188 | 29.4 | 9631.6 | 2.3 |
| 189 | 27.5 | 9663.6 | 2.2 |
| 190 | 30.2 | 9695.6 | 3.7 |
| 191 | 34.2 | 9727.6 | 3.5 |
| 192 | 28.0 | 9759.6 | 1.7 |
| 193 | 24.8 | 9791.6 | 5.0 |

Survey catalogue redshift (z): 0.786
